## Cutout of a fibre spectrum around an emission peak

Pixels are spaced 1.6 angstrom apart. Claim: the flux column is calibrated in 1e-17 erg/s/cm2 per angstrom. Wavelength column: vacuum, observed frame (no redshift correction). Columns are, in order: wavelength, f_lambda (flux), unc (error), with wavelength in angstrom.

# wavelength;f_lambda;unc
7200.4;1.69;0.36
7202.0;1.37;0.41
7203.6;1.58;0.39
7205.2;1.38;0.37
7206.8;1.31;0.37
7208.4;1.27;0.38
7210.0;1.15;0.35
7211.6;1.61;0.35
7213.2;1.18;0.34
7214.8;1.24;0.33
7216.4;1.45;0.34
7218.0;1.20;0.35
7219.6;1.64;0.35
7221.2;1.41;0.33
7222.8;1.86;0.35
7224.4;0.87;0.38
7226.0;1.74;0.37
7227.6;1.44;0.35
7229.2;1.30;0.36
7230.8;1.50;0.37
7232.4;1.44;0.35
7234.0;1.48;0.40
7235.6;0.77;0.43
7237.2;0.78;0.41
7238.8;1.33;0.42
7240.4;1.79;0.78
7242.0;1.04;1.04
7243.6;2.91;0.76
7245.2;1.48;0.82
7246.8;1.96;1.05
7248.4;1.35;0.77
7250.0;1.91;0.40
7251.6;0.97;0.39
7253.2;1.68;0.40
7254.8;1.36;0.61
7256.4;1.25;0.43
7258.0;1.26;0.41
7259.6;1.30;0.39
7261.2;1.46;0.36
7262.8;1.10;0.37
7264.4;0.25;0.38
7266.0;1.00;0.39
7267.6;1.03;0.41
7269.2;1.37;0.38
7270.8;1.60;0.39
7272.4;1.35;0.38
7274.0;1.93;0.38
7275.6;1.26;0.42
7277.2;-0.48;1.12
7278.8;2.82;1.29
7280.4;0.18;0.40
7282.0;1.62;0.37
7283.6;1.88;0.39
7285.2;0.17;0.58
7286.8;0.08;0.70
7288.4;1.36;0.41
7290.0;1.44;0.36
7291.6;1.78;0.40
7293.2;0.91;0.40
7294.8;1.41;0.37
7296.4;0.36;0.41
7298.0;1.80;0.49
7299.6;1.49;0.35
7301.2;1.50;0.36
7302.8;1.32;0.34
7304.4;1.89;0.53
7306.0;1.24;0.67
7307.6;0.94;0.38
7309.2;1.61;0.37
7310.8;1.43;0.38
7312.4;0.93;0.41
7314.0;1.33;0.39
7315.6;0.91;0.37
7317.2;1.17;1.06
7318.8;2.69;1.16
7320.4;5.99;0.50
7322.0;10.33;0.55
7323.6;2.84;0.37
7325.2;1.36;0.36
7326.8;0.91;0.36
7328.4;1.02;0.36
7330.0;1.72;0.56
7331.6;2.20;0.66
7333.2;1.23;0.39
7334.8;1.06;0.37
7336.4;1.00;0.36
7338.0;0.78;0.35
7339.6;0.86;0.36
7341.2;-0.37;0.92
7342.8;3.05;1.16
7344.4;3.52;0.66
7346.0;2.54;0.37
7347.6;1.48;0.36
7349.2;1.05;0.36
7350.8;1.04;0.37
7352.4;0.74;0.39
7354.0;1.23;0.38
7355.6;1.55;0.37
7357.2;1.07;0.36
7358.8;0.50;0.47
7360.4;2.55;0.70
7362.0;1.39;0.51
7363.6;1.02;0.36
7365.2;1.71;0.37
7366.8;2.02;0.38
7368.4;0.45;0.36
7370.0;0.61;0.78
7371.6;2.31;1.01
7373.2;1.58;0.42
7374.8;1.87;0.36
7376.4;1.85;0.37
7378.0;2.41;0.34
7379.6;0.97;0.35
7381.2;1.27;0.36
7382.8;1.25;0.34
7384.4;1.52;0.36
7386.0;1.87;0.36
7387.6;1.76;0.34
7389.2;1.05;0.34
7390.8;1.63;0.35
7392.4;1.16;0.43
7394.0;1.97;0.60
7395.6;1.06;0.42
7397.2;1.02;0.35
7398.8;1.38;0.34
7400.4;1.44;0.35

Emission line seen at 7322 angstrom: Halpha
